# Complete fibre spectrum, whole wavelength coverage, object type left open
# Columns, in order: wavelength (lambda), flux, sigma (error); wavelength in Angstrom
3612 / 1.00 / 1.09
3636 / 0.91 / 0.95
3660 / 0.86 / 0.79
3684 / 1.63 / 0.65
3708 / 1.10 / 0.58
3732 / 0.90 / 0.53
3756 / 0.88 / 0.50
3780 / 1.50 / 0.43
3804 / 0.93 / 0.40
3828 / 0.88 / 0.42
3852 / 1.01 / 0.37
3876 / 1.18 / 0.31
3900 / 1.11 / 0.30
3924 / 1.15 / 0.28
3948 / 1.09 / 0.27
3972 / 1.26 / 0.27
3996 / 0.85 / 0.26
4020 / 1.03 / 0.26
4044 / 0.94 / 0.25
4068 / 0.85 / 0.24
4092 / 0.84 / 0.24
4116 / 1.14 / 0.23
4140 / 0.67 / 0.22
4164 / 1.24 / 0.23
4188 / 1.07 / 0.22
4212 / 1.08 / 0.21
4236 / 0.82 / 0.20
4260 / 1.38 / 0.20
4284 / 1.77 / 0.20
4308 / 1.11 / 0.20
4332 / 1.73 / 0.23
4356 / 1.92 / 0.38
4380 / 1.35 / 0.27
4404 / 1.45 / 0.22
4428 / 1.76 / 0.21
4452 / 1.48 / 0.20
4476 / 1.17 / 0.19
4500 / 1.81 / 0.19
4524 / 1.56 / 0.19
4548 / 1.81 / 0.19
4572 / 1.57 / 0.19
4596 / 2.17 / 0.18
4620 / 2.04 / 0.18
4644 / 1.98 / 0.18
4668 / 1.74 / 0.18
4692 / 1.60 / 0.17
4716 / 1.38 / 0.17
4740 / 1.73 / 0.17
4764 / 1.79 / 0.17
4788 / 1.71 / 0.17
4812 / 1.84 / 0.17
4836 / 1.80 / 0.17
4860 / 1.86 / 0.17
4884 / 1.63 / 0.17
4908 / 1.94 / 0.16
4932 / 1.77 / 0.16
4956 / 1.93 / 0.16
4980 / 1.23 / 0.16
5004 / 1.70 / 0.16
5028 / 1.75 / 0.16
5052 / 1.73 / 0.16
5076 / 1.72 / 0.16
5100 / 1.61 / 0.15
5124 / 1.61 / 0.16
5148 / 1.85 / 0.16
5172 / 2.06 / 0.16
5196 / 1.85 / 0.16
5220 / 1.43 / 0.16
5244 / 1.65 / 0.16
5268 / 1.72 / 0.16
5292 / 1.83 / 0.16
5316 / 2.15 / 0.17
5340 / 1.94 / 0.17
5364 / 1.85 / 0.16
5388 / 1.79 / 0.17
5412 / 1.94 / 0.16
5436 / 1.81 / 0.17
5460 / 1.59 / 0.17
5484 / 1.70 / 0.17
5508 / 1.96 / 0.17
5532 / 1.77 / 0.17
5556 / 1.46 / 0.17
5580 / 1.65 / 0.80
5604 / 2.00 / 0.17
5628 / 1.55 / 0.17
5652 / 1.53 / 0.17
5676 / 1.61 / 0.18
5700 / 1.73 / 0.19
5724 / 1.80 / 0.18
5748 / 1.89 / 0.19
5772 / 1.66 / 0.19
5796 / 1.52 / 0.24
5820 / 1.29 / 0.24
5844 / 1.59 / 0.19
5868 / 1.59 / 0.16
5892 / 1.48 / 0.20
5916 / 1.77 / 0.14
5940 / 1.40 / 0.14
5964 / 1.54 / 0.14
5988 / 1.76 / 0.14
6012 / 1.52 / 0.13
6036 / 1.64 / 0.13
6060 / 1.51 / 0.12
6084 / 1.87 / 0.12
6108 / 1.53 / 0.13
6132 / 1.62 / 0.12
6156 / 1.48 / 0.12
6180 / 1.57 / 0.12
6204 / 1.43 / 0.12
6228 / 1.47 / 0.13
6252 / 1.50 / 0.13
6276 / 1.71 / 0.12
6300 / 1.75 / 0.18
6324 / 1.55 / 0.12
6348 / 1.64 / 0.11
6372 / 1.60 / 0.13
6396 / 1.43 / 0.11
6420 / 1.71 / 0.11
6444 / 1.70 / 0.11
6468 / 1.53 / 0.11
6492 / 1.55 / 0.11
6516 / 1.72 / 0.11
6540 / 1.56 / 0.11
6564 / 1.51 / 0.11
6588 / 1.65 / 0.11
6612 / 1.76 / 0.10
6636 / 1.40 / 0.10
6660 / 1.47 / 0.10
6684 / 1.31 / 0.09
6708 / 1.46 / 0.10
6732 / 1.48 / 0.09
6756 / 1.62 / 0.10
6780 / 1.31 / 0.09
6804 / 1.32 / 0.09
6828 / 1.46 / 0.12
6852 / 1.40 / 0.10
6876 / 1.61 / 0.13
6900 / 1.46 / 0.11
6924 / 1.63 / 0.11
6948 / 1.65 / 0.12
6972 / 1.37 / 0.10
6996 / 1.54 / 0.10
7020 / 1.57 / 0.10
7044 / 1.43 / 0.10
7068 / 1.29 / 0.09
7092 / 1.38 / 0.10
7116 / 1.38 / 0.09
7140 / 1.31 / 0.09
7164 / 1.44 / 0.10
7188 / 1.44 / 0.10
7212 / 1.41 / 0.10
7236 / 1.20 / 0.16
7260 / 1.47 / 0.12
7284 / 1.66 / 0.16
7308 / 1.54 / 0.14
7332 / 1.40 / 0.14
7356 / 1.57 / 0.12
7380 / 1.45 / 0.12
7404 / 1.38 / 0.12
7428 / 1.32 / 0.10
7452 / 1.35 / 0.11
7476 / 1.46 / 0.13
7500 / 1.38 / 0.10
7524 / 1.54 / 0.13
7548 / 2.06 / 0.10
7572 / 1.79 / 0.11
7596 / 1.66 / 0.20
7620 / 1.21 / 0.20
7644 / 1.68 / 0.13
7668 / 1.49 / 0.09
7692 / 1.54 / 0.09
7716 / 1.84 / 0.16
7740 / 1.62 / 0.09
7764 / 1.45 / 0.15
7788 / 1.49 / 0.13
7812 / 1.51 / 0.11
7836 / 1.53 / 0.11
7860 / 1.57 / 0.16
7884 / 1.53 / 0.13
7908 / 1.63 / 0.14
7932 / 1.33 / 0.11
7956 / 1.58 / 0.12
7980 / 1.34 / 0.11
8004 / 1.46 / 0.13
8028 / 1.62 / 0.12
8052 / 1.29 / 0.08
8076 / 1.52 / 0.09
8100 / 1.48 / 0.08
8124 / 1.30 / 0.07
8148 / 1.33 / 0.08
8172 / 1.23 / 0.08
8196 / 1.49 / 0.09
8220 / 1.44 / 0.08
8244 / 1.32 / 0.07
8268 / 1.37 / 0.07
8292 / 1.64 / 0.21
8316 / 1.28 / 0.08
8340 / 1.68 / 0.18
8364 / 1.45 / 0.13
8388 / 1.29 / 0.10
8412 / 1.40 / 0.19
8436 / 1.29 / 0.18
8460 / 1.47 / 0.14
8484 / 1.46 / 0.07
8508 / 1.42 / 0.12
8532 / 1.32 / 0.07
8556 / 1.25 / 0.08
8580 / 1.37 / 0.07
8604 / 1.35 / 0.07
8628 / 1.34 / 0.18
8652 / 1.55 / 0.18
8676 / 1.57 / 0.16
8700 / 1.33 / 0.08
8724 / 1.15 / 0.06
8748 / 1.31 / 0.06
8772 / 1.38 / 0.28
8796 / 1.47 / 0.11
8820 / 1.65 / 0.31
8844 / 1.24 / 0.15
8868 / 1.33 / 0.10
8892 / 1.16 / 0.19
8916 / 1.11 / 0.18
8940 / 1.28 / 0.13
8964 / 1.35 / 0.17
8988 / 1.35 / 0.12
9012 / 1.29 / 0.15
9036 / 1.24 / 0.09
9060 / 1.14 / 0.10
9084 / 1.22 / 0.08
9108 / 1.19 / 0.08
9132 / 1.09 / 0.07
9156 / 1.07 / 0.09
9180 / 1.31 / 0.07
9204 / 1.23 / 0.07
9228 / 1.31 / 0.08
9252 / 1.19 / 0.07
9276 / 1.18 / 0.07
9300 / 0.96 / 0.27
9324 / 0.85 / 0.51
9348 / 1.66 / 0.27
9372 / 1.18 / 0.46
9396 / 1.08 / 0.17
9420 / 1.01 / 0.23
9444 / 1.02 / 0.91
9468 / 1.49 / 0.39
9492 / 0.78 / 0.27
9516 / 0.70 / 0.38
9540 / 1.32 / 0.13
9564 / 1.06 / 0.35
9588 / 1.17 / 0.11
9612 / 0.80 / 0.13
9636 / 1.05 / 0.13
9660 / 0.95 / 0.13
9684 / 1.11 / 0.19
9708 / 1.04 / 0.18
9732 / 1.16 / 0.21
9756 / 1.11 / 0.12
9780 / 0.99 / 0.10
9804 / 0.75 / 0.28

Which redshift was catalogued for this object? 0.15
